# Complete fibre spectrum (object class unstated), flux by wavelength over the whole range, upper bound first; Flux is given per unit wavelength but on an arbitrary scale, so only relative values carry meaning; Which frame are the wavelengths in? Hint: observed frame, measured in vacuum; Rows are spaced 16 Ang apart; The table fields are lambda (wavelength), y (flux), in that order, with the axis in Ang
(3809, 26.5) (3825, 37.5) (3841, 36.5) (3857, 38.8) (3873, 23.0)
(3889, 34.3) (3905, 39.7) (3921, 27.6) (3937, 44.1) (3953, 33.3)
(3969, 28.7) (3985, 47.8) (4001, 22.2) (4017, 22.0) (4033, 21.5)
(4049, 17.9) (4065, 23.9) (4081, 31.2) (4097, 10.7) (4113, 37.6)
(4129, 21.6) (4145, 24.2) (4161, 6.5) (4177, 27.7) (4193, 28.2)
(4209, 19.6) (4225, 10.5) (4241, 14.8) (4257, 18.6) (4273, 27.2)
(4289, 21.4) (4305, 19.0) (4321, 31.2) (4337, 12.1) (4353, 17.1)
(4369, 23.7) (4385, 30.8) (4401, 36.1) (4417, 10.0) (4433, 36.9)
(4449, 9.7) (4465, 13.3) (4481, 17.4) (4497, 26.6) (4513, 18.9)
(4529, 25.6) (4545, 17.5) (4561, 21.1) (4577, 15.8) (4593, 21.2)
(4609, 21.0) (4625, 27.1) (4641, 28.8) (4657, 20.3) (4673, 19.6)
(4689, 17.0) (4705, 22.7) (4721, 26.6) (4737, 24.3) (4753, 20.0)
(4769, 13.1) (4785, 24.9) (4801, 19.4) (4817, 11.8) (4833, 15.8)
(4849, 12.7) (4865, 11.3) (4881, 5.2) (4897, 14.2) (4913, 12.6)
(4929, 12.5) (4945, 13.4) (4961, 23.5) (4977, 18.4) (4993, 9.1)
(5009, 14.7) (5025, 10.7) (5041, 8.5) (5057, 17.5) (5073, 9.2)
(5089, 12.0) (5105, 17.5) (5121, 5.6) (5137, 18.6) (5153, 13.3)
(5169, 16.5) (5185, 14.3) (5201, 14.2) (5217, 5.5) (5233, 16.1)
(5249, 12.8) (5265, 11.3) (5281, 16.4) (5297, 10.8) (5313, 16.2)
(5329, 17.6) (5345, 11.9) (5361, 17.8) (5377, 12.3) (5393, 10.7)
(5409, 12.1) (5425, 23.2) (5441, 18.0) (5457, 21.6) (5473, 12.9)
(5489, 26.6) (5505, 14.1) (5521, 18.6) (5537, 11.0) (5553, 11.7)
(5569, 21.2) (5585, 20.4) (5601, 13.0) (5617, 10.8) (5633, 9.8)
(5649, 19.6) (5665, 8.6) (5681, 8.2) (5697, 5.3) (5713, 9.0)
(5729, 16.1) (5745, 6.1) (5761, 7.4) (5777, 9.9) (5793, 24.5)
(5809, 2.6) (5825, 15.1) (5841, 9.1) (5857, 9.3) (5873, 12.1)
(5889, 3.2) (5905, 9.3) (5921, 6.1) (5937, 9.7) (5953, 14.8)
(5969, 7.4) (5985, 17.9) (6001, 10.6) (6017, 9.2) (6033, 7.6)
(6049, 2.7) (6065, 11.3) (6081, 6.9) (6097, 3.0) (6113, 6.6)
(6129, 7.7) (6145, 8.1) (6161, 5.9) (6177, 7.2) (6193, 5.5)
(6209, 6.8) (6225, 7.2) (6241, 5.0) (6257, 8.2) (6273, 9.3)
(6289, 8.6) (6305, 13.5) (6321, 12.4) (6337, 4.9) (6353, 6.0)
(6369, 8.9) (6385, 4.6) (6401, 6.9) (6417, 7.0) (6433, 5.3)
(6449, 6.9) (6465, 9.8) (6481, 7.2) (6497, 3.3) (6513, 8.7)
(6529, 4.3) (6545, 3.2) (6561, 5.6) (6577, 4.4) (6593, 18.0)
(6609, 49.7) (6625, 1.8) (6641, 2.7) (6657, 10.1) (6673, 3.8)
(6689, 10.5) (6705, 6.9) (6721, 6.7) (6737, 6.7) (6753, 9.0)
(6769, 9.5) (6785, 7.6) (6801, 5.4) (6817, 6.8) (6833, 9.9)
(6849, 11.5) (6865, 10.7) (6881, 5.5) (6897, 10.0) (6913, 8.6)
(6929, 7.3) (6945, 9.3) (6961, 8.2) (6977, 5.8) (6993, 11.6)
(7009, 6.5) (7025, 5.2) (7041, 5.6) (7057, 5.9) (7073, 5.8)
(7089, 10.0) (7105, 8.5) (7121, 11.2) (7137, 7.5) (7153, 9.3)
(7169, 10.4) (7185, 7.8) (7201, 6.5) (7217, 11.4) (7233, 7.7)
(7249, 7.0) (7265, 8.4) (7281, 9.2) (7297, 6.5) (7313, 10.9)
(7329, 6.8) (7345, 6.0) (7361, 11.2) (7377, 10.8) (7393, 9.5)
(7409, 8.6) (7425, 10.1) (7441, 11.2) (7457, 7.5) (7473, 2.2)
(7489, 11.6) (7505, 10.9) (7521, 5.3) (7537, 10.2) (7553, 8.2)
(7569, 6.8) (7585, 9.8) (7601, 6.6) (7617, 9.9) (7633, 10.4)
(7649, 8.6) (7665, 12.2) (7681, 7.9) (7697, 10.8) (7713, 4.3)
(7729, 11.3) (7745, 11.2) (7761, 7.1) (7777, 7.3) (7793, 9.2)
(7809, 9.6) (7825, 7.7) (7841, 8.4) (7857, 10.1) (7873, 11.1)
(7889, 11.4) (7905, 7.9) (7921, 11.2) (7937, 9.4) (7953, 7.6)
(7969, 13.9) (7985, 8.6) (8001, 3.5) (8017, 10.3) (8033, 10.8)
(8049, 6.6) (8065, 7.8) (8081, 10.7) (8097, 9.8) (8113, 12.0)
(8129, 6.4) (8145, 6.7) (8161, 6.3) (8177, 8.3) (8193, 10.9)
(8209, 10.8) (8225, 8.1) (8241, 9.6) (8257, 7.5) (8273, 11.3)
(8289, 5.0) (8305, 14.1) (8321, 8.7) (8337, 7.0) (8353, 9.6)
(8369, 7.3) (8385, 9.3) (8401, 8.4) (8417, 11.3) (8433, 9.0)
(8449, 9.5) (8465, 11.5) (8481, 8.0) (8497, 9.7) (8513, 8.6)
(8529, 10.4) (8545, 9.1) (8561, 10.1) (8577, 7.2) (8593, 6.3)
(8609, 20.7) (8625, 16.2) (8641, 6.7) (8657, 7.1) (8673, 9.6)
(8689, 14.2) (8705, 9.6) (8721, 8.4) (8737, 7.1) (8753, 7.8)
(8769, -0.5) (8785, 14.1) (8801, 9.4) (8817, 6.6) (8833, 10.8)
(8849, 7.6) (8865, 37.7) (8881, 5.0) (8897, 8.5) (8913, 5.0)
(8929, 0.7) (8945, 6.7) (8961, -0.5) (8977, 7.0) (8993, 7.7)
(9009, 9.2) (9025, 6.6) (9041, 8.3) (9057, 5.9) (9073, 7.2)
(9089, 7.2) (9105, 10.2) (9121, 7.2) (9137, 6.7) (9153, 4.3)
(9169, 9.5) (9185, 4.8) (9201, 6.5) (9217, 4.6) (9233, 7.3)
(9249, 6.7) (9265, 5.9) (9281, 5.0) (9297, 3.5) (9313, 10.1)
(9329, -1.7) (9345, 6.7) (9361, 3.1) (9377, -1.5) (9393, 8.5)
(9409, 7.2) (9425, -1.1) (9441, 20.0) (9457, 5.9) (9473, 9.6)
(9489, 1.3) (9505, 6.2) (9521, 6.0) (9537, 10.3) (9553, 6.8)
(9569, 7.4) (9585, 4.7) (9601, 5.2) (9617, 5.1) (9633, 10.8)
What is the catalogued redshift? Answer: 0.771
